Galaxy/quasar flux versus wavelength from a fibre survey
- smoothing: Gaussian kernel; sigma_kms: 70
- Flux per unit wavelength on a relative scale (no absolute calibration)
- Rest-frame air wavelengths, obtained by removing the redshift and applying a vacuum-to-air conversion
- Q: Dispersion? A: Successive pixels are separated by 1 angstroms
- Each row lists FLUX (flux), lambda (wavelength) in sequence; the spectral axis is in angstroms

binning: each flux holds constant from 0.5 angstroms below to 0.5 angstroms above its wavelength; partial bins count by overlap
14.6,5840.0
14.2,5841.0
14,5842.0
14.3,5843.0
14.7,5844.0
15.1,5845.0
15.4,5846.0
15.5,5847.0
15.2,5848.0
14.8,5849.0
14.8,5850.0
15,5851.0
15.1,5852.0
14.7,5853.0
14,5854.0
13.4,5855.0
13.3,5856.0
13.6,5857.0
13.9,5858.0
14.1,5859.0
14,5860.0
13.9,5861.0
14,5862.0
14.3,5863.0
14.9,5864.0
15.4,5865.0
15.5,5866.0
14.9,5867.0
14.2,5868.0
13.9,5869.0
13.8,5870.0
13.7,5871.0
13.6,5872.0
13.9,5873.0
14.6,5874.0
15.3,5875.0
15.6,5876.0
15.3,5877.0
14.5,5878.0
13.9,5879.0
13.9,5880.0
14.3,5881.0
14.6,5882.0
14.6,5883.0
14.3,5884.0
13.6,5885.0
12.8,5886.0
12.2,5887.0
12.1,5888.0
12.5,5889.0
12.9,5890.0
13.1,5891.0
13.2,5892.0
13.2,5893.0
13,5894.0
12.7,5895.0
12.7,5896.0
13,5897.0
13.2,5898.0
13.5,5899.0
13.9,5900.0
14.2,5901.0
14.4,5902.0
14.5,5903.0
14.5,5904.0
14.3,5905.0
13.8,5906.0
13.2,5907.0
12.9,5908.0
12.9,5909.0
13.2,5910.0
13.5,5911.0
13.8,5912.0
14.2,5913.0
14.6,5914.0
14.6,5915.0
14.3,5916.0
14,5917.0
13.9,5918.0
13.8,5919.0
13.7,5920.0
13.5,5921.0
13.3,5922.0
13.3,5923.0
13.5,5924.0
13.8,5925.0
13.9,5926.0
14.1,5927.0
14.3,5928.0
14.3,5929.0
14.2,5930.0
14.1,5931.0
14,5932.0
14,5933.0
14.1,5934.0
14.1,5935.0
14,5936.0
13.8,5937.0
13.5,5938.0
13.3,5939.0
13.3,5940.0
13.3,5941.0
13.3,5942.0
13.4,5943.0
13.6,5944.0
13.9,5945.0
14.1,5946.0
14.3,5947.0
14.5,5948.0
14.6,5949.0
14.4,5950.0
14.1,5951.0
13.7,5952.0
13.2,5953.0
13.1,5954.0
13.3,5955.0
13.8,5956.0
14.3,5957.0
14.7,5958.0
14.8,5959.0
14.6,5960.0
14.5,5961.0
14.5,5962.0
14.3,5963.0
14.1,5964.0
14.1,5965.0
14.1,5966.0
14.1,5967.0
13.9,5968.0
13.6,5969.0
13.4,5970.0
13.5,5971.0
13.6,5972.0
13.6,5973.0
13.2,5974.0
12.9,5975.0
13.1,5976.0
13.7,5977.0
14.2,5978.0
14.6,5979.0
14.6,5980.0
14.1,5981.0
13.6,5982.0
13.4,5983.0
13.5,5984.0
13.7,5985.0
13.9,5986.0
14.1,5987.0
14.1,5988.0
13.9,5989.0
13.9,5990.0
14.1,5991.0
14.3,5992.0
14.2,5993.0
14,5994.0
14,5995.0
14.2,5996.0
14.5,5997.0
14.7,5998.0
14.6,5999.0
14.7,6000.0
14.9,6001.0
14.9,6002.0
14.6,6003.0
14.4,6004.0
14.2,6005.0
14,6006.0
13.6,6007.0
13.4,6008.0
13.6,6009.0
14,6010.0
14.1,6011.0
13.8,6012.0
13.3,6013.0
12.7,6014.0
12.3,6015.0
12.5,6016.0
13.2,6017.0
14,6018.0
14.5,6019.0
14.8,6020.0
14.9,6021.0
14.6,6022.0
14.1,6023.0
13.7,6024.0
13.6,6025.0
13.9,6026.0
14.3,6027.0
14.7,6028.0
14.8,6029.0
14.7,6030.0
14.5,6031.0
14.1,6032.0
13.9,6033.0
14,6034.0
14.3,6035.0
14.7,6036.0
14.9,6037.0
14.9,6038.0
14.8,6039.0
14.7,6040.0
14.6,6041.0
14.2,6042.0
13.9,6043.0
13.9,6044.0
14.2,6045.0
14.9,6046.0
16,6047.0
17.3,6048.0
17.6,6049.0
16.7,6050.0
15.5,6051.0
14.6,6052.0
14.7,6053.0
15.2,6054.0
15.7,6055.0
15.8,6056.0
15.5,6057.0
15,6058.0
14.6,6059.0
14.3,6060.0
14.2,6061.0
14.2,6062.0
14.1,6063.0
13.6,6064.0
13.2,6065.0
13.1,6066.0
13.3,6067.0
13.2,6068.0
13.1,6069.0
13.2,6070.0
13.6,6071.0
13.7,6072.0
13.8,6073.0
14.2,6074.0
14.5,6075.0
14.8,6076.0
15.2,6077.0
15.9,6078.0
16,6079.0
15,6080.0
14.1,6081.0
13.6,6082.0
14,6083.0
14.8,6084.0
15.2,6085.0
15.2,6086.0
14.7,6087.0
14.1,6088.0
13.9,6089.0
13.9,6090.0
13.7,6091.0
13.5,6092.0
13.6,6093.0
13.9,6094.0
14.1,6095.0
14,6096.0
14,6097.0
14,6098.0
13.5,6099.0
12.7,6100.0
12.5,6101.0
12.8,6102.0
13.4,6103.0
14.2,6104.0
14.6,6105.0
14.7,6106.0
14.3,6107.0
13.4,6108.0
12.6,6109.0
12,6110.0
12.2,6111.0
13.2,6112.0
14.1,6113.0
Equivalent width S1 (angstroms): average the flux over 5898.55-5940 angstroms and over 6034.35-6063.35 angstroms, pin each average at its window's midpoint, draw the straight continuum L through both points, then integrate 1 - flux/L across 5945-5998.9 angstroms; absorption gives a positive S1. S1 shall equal 1.3 angstroms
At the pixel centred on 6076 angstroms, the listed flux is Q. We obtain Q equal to 14.8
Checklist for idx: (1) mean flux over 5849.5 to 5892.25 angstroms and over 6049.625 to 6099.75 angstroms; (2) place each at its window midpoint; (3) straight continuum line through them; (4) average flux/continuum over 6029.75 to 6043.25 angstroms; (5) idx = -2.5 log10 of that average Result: -0.01 mag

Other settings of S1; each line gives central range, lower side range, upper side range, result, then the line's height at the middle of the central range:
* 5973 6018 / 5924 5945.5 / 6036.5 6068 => 1.3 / 14.3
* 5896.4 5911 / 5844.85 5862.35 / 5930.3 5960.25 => 0.5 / 14.1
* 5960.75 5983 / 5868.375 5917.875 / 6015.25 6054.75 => 0.6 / 14.2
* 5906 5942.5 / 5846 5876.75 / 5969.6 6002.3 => 1.2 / 14.2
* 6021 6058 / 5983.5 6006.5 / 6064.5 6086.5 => -1.6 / 14.2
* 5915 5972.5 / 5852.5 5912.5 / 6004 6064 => 0.7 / 14.1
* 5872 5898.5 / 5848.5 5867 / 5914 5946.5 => 1.0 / 14.2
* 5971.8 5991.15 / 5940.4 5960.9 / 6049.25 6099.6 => 0.4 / 14.1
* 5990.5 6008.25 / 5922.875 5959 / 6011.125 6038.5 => -0.4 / 14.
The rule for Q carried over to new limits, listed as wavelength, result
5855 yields 13.4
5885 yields 13.6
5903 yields 14.5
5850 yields 14.8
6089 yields 13.9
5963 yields 14.3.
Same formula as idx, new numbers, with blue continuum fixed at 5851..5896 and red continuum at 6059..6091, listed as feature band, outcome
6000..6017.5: 0.03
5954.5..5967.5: -0.01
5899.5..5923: 0.01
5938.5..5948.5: 0.03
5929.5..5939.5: 0.01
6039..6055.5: -0.08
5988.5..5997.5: 0.00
